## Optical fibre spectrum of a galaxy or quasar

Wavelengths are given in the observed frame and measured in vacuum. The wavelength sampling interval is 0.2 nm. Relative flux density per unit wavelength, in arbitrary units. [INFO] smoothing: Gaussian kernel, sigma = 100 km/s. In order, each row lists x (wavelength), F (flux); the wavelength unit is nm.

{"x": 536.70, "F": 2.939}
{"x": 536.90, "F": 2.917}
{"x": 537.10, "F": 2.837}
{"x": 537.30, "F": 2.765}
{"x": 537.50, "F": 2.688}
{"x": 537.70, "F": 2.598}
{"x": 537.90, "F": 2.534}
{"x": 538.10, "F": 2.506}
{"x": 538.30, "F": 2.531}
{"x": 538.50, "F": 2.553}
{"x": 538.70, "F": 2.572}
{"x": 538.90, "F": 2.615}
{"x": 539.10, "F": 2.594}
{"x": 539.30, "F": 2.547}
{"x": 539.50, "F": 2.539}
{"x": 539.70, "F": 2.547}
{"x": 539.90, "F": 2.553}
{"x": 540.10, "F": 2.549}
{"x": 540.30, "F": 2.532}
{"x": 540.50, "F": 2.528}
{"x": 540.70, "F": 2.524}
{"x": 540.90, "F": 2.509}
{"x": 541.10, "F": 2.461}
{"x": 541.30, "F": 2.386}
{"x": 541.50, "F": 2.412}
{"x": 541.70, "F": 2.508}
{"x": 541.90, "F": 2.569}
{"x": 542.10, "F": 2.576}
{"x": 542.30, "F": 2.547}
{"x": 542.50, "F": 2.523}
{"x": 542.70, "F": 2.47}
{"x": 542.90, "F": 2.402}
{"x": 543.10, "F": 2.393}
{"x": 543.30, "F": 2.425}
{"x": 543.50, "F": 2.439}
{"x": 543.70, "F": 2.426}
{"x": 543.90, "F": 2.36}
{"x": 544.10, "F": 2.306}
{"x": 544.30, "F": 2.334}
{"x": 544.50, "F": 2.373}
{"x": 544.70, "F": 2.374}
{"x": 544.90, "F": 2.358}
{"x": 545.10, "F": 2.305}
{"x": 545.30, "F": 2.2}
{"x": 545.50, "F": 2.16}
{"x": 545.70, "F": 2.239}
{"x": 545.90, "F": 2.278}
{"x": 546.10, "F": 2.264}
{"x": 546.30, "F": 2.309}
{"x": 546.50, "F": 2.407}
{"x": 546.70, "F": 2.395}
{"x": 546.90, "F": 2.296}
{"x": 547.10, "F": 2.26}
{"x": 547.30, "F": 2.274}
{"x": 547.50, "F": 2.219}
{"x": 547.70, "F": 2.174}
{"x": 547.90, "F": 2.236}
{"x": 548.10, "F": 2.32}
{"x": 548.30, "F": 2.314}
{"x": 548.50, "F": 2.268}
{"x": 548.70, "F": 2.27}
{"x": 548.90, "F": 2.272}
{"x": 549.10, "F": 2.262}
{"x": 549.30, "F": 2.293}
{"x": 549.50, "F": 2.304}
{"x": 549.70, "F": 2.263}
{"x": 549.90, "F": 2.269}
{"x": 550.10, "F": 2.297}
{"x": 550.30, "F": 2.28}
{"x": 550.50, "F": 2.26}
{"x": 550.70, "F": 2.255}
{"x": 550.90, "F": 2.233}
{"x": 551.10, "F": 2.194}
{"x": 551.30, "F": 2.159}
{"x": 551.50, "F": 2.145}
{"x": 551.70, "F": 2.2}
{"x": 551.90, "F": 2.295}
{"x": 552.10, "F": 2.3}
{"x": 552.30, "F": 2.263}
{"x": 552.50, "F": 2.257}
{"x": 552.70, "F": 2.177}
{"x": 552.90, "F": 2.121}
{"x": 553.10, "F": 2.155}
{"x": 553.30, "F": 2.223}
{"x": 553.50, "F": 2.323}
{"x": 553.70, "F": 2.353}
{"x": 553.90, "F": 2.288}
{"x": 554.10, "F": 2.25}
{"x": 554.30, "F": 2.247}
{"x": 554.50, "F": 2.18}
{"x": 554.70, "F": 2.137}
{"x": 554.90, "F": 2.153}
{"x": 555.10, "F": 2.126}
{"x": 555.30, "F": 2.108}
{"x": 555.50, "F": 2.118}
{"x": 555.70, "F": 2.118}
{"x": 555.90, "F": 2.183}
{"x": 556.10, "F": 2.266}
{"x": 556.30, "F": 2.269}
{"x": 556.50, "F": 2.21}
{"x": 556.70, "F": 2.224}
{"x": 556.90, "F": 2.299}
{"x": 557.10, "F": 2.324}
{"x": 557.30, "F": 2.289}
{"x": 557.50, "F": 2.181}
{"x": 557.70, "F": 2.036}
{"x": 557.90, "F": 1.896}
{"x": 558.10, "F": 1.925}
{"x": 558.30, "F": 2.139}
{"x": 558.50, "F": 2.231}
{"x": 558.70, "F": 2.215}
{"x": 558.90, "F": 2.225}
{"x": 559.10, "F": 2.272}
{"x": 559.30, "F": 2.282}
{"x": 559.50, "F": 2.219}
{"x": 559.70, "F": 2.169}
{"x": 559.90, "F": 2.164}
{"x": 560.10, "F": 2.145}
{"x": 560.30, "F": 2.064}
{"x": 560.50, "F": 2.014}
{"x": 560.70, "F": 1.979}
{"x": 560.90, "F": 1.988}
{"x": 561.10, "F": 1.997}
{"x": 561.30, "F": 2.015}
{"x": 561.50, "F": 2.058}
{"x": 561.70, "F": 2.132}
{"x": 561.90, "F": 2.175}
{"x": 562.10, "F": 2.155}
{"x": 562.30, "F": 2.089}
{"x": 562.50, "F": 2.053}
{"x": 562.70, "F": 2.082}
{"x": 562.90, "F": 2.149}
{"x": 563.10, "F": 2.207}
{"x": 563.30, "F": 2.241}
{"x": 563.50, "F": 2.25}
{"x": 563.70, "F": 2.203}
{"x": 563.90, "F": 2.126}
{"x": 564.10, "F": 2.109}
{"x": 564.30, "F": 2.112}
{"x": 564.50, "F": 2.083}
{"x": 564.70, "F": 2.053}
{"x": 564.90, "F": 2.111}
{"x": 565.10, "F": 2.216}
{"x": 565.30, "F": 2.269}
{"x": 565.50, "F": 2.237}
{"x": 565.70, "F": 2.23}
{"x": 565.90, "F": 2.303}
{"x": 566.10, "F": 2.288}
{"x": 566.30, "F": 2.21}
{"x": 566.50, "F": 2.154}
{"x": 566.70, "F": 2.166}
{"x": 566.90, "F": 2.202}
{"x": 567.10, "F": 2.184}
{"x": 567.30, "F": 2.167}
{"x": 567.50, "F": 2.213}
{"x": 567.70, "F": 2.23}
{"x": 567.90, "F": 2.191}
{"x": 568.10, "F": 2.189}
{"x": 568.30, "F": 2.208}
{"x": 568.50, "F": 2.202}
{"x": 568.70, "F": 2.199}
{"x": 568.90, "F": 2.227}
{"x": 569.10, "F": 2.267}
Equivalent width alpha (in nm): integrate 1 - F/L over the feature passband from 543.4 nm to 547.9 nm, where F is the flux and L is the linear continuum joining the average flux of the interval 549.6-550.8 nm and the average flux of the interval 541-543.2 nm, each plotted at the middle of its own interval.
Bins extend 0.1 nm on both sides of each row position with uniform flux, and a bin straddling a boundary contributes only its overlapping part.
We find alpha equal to 0.15 nm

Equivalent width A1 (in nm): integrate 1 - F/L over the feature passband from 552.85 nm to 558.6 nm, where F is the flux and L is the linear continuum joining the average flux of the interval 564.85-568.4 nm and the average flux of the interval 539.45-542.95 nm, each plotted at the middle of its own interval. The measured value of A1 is 0.38 nm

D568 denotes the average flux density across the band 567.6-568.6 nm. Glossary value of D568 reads 2.2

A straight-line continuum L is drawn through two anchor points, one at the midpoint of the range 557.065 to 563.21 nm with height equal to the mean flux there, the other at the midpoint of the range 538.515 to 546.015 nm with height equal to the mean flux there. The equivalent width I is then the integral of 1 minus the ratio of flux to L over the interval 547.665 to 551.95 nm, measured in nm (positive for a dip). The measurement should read 0.103 nm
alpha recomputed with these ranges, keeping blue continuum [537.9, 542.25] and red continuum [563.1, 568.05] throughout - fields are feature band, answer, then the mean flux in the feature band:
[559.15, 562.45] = 0.218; 2.1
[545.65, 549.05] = 0.210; 2.28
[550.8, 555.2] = 0.261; 2.22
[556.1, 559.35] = 0.149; 2.19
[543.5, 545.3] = 0.088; 2.35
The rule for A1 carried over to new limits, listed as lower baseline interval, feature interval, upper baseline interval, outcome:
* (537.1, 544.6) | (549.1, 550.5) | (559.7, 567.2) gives 0.05 nm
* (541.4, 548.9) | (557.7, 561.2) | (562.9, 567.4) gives 0.19 nm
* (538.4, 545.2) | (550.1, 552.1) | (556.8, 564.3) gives 0.07 nm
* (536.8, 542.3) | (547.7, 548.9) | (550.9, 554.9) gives 0.04 nm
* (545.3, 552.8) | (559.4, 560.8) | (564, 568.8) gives 0.07 nm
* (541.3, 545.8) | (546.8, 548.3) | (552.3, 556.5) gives 0.04 nm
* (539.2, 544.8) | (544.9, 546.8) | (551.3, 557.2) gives 0.08 nm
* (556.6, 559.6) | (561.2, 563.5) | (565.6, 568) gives 0.07 nm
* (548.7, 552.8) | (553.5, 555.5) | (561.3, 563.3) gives 0.00 nm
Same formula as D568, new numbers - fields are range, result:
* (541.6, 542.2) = 2.55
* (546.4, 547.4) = 2.33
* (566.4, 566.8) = 2.16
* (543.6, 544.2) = 2.36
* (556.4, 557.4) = 2.27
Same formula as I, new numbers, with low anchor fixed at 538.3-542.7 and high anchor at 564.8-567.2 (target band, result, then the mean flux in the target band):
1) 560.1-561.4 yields 0.148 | 2.02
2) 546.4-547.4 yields 0.051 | 2.33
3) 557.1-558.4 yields 0.123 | 2.1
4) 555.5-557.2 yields 0.076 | 2.23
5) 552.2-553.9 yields 0.098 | 2.24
